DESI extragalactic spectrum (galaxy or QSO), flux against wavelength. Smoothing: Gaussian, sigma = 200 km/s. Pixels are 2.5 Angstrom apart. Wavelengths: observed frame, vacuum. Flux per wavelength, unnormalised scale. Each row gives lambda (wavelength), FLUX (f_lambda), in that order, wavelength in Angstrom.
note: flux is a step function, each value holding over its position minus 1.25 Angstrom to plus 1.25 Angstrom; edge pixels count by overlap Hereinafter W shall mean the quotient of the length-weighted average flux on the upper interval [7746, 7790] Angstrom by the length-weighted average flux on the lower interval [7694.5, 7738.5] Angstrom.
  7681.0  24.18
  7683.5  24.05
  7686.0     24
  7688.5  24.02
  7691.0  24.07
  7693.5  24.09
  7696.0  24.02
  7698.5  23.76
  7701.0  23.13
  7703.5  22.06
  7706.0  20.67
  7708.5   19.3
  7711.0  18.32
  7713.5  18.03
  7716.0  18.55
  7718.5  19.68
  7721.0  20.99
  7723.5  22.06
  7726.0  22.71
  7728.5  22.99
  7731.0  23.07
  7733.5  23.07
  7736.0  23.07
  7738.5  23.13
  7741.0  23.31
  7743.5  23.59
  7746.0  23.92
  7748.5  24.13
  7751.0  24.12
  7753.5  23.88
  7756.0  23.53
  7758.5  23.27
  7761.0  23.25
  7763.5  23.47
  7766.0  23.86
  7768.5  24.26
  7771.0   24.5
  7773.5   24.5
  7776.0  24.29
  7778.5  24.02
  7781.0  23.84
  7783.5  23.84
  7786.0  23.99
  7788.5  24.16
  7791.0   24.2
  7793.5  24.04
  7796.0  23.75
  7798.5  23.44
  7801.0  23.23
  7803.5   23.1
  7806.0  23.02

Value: 1.11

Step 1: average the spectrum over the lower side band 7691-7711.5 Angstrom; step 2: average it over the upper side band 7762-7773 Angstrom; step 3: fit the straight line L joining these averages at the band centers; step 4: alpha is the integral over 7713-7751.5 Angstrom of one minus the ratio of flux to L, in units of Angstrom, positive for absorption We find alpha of 1.2 Angstrom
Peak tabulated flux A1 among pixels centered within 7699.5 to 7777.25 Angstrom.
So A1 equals 24.5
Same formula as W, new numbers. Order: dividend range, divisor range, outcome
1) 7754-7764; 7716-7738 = 1.06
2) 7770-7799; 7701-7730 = 1.17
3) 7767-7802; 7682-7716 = 1.08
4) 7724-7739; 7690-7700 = 0.96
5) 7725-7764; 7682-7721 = 1.07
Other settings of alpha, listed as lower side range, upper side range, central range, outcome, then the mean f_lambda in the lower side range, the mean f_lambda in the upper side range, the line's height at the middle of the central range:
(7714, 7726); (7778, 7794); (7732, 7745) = -1.1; 20.4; 24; 21.4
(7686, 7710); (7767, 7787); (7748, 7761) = 0.0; 22.8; 24.2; 23.8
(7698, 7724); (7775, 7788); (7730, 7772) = -2.2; 20.5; 24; 22.5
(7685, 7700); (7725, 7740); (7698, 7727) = 3.5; 24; 23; 23.5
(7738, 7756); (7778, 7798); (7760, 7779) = -0.1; 23.7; 24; 23.9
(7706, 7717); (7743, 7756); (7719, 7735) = -1.1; 18.8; 23.9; 20.9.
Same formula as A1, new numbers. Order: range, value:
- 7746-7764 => 24.13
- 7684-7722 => 24.09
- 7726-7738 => 23.07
